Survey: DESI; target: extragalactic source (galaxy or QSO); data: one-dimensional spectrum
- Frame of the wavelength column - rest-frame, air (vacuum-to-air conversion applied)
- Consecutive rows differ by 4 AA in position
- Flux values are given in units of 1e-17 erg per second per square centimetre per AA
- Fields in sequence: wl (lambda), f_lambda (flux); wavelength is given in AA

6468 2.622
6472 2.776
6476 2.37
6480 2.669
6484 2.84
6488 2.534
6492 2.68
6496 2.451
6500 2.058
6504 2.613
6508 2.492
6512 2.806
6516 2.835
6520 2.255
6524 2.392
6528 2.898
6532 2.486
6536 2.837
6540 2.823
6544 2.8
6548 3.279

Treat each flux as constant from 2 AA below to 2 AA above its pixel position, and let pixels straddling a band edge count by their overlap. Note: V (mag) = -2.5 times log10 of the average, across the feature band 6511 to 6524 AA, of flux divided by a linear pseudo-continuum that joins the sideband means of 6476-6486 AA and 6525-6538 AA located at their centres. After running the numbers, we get 0.05 mag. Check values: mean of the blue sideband 2.68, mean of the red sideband 2.71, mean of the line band 2.58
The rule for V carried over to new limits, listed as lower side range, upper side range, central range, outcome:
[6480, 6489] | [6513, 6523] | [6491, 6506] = 0.09 mag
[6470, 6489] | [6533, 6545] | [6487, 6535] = 0.07 mag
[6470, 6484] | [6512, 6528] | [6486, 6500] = 0.06 mag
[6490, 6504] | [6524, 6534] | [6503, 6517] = -0.07 mag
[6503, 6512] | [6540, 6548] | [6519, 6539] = 0.08 mag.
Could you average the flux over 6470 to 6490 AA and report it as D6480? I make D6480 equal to 2.64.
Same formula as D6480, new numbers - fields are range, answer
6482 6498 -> 2.63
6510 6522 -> 2.63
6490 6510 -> 2.46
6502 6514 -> 2.64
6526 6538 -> 2.74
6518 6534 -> 2.51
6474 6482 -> 2.52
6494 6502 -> 2.25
